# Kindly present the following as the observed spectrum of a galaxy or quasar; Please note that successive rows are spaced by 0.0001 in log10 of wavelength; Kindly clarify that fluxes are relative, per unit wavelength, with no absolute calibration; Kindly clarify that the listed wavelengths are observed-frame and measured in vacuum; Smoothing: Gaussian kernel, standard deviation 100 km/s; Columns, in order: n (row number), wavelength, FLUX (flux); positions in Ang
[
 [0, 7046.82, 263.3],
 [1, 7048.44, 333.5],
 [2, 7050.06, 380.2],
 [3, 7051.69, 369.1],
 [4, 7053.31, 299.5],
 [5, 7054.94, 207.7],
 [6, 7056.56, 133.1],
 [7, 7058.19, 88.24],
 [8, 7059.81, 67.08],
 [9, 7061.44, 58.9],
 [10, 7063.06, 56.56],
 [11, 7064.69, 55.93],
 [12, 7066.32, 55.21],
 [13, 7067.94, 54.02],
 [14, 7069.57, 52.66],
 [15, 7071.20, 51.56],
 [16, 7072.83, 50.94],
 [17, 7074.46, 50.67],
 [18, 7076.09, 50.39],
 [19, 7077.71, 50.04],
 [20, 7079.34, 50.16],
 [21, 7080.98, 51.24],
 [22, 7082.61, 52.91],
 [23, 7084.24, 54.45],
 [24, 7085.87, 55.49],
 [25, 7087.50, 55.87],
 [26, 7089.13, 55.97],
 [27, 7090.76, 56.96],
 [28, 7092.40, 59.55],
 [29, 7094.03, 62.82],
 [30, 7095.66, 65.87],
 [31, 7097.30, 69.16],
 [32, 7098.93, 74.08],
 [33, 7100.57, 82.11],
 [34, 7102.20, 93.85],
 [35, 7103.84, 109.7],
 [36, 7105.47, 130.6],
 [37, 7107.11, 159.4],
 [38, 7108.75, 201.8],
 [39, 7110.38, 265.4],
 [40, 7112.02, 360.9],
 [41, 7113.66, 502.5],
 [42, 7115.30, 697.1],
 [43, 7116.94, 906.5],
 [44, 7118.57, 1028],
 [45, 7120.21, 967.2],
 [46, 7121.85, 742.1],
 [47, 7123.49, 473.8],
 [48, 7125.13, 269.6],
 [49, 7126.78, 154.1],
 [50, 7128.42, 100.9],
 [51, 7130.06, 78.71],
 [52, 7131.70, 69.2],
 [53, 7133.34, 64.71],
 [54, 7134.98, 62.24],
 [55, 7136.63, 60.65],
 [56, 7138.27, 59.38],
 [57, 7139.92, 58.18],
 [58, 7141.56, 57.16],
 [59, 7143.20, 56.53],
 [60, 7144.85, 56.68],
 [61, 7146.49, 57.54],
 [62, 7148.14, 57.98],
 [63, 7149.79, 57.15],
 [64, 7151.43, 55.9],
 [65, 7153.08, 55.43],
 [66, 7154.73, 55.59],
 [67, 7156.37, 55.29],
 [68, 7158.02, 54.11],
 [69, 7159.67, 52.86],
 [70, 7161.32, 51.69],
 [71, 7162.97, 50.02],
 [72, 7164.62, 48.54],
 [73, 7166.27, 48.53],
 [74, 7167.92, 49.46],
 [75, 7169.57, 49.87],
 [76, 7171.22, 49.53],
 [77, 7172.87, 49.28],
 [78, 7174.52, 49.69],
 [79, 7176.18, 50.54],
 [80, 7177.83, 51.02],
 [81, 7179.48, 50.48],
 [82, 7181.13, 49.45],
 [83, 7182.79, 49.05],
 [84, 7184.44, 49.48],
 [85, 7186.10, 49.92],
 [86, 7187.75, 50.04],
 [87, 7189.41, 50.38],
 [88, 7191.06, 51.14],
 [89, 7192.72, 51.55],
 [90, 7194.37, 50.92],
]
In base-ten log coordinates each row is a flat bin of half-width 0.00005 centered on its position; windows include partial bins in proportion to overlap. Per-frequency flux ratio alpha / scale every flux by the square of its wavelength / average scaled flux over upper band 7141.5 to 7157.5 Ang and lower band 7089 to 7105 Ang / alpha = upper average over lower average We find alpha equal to 0.76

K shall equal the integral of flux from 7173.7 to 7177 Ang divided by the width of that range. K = 50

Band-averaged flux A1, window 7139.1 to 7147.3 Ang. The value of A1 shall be 57.3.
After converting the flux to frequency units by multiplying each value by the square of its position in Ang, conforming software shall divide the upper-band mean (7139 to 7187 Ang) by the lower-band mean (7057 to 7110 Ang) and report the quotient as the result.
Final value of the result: 0.73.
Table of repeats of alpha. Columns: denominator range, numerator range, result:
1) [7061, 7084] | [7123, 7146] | 2.11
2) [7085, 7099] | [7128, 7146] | 1.08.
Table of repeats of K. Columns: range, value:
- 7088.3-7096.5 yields 60.2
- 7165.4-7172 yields 49.4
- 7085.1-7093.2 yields 56.8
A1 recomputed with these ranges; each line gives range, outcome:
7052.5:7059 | 182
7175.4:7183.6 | 50.1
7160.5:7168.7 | 49.6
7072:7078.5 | 50.6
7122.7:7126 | 367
